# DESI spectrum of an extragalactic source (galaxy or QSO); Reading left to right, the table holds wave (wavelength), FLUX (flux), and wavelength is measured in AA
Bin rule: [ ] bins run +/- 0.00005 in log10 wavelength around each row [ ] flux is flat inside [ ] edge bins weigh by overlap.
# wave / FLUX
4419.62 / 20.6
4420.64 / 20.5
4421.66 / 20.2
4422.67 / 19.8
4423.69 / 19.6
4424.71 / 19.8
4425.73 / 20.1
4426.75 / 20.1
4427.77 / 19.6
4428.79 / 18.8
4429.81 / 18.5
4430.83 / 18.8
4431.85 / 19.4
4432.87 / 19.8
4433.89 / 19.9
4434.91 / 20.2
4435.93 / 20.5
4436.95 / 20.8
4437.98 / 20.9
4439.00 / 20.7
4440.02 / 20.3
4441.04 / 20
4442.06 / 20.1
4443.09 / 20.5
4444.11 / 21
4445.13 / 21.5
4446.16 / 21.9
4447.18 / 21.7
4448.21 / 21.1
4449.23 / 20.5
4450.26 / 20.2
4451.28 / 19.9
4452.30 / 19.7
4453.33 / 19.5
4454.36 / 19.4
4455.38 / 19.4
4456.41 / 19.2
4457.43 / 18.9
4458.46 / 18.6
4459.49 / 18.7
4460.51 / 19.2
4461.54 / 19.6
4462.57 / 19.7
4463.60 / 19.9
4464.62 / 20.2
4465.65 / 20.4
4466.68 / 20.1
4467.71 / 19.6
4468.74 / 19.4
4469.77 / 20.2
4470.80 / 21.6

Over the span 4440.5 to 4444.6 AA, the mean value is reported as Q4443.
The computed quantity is 20.4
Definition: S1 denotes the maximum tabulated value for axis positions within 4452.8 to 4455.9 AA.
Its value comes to 19.5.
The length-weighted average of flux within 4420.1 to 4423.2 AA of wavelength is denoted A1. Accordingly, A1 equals 20.2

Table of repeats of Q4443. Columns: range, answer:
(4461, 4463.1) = 19.6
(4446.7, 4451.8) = 20.7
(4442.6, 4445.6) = 21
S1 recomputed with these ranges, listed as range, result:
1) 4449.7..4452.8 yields 20.2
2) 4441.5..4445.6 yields 21.5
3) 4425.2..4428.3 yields 20.1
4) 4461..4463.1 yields 19.7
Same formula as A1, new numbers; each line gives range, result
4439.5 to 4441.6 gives 20.2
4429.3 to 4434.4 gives 19.3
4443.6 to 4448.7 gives 21.4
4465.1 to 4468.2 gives 20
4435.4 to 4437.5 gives 20.6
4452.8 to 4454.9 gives 19.4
